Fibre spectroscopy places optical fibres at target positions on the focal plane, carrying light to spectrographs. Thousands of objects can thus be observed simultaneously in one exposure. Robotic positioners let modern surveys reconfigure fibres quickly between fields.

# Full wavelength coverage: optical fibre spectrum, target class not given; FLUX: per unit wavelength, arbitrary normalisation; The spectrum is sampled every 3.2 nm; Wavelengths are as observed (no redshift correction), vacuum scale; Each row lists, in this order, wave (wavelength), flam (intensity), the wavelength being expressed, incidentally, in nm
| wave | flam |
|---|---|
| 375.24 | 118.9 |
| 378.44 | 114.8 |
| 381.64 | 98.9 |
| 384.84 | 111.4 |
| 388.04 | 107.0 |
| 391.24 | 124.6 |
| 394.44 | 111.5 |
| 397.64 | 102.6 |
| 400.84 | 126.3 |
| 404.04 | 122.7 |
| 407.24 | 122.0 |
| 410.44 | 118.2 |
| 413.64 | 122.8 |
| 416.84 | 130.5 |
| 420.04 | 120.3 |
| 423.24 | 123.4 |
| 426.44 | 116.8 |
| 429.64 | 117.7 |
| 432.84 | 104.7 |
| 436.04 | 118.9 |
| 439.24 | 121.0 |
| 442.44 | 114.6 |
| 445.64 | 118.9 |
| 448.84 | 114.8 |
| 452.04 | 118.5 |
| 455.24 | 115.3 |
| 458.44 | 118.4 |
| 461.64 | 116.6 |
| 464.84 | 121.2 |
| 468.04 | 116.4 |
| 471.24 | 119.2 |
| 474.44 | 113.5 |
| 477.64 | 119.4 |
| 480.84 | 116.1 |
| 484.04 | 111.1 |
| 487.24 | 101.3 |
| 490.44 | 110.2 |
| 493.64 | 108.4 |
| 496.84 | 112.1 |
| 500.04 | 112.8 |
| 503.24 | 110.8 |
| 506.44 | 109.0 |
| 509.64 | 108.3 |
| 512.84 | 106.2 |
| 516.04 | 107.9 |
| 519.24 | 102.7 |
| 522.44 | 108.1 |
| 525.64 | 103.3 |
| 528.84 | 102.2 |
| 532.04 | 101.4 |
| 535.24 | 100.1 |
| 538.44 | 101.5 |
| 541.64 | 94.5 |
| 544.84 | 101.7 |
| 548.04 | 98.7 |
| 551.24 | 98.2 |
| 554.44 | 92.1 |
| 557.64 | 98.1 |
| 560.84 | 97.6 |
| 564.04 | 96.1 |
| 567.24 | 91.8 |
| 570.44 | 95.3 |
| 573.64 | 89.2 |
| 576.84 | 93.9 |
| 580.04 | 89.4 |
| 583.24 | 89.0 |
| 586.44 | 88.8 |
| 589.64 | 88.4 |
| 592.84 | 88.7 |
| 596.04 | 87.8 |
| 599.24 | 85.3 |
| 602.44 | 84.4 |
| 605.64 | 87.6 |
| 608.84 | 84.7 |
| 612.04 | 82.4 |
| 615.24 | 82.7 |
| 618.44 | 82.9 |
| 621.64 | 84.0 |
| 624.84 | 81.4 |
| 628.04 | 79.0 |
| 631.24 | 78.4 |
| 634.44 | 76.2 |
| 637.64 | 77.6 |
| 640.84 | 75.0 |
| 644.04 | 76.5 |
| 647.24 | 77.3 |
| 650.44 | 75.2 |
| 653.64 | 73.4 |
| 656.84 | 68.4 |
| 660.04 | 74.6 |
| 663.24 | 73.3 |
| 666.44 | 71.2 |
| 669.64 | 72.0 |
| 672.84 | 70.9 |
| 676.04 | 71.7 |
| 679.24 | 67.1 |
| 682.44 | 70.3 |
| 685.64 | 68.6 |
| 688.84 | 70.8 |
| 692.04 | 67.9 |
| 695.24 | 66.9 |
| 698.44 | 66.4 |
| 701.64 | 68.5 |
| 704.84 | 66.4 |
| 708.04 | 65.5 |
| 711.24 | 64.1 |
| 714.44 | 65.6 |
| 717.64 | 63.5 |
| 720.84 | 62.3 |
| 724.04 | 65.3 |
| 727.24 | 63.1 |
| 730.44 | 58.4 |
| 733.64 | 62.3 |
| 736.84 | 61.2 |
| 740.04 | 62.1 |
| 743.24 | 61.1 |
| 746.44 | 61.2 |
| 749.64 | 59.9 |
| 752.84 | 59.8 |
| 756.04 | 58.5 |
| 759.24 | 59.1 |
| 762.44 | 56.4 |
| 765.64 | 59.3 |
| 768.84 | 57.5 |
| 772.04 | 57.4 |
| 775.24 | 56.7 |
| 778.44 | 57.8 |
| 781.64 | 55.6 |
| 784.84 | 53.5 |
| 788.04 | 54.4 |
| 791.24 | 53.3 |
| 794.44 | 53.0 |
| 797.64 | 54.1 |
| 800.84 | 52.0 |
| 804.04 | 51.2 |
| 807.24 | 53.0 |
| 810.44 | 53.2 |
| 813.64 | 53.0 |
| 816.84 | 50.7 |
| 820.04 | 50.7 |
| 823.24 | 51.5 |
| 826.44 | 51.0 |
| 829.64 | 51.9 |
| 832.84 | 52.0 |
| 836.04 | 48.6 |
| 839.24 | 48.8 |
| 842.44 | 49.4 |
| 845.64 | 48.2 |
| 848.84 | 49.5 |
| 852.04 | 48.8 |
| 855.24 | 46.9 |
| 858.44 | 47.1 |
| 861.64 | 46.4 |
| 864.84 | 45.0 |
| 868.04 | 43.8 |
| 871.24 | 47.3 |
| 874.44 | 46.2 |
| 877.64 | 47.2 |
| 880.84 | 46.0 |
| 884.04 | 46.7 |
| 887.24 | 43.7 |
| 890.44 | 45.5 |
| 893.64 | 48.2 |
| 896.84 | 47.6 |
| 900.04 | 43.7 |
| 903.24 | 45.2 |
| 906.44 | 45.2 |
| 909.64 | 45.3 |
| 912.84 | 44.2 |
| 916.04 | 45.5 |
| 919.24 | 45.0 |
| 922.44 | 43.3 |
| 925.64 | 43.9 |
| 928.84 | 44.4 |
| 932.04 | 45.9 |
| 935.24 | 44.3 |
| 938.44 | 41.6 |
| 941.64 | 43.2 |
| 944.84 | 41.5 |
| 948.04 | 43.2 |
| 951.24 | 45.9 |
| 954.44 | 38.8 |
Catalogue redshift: 0.00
